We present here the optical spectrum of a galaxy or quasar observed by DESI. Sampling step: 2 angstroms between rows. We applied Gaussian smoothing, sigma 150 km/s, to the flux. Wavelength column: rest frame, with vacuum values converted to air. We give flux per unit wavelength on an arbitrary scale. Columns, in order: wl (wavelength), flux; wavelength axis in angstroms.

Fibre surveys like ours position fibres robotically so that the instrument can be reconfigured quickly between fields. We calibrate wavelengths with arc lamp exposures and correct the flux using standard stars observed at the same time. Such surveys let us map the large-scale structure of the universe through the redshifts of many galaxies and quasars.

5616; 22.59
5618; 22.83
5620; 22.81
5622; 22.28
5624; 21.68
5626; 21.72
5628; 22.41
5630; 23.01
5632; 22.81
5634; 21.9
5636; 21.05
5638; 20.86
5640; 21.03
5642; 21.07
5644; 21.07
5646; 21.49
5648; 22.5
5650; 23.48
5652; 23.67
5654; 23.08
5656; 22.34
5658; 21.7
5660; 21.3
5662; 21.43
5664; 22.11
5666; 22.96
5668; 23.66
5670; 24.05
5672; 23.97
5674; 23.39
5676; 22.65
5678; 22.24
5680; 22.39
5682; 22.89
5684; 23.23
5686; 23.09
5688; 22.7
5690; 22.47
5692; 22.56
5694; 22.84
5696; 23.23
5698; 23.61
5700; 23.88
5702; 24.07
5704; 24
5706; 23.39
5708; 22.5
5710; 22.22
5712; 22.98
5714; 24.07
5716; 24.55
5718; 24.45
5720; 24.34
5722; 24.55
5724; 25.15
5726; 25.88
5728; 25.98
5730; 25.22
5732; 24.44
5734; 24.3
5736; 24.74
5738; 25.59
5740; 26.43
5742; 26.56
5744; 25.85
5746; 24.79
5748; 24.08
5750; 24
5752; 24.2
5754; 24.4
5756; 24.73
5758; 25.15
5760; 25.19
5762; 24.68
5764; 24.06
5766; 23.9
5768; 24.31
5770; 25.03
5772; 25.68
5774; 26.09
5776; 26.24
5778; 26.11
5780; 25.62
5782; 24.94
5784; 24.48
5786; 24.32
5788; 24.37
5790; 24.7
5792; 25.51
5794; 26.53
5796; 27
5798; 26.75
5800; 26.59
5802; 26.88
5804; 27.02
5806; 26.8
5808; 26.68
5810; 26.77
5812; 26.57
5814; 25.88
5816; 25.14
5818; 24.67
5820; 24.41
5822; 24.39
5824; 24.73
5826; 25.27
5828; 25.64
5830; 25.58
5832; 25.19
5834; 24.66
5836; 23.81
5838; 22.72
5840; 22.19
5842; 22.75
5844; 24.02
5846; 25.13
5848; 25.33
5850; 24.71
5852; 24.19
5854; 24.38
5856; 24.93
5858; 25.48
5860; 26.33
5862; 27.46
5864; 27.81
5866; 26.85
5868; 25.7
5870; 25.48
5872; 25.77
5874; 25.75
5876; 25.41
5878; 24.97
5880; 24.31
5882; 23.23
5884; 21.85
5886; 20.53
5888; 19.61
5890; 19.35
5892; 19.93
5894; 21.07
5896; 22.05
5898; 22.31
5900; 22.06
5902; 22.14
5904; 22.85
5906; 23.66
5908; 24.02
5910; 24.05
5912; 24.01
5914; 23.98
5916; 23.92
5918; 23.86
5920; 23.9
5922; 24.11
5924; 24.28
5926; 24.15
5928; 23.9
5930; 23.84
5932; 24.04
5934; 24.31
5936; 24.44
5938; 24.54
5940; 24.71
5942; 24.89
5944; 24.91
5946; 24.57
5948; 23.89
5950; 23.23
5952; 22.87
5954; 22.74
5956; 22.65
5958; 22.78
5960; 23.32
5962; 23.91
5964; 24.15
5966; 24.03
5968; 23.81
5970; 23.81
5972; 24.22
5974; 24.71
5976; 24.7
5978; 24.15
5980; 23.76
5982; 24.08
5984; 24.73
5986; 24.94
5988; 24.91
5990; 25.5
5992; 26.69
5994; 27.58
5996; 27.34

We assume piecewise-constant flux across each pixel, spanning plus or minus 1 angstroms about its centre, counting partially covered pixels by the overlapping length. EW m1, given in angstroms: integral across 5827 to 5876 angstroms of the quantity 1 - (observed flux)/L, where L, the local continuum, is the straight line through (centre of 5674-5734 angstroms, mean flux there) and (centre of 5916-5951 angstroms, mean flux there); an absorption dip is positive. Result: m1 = -2.2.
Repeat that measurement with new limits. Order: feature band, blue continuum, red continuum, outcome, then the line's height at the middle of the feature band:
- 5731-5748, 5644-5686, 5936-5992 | -1.6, 23.1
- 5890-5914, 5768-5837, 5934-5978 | 2.0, 24.5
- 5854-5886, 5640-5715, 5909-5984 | -2.2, 23.6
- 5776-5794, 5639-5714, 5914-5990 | -1.5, 23.3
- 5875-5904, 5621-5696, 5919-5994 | 2.1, 23.8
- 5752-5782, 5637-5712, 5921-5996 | -2.4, 23.2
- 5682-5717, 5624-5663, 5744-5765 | 0.1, 23.3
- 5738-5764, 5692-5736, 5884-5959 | -1.2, 23.9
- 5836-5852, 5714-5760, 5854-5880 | 1.2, 25.7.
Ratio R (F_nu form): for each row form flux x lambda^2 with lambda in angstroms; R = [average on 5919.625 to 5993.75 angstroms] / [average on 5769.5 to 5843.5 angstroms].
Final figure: 1.0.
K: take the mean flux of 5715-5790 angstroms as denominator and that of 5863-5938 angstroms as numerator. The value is 0.9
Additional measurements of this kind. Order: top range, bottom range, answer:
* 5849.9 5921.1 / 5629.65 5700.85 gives 1.06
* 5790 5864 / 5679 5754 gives 1.05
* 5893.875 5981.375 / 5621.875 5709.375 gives 1.05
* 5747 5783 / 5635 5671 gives 1.12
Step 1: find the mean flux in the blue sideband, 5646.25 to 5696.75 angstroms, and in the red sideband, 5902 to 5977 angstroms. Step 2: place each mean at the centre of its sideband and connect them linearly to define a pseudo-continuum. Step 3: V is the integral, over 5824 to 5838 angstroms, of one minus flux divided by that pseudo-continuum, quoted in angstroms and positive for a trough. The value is -0.8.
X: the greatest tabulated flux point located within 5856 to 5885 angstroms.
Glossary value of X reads 27.81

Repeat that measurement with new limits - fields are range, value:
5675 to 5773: 26.56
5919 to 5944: 24.91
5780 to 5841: 27.02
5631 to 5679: 24.05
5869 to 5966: 25.77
